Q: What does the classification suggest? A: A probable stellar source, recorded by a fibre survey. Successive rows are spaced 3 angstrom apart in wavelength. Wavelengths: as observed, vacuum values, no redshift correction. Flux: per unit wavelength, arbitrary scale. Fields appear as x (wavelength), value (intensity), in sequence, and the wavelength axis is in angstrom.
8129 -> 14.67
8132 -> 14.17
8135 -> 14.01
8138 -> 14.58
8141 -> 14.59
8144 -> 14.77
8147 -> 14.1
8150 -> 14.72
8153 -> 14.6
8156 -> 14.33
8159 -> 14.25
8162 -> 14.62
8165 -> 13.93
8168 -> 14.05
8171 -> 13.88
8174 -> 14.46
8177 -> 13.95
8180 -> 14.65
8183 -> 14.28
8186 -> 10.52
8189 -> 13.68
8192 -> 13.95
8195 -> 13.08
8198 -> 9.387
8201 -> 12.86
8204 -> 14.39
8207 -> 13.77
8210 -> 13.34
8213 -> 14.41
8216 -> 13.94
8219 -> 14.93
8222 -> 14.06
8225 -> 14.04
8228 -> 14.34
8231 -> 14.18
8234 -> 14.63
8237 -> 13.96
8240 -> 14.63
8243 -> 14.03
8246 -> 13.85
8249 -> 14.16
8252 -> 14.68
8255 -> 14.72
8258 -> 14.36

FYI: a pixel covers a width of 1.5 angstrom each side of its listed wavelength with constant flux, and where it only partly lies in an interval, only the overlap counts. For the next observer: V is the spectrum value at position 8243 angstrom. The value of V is 14.03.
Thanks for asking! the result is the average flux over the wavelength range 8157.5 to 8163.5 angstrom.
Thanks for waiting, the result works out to 14.4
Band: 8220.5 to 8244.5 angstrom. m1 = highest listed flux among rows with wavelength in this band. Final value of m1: 14.63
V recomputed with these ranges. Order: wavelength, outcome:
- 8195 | 13.08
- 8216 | 13.94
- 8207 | 13.77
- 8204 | 14.39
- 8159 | 14.25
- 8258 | 14.36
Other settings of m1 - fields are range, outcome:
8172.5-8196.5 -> 14.65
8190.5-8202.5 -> 13.95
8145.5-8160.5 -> 14.72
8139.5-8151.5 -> 14.77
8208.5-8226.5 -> 14.93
